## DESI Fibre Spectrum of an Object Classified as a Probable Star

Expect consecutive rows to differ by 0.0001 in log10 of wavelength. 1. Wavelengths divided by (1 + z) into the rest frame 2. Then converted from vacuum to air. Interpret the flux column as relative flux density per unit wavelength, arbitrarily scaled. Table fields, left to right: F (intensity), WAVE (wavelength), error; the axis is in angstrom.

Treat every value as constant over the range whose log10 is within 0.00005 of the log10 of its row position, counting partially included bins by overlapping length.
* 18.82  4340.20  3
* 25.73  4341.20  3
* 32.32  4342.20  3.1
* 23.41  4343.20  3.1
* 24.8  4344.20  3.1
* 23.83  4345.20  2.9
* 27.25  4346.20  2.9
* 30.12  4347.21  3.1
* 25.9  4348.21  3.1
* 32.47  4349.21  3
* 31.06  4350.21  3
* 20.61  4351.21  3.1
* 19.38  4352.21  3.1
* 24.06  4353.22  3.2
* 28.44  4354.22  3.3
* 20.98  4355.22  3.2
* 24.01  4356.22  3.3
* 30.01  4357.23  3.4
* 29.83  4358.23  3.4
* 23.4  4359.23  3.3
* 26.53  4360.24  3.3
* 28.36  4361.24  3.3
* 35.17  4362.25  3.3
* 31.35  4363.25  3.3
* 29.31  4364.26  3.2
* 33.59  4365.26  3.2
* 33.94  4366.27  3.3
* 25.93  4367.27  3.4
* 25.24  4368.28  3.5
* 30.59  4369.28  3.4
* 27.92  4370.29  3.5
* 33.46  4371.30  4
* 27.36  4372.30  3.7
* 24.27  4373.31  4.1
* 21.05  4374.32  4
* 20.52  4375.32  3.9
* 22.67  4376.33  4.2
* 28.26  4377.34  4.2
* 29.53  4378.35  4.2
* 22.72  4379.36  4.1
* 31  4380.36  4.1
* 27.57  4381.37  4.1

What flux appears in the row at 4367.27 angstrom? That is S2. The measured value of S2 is 25.93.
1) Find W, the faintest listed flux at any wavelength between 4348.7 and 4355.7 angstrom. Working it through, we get 19.38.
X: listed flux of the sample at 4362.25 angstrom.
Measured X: 35.17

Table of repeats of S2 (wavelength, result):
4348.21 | 25.9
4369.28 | 30.59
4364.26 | 29.31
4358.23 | 29.83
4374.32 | 21.05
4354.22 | 28.44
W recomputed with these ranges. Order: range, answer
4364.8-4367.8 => 25.93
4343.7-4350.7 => 23.83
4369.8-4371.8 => 27.92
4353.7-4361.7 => 20.98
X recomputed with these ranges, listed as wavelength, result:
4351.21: 20.61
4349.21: 32.47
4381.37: 27.57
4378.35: 29.53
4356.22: 24.01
